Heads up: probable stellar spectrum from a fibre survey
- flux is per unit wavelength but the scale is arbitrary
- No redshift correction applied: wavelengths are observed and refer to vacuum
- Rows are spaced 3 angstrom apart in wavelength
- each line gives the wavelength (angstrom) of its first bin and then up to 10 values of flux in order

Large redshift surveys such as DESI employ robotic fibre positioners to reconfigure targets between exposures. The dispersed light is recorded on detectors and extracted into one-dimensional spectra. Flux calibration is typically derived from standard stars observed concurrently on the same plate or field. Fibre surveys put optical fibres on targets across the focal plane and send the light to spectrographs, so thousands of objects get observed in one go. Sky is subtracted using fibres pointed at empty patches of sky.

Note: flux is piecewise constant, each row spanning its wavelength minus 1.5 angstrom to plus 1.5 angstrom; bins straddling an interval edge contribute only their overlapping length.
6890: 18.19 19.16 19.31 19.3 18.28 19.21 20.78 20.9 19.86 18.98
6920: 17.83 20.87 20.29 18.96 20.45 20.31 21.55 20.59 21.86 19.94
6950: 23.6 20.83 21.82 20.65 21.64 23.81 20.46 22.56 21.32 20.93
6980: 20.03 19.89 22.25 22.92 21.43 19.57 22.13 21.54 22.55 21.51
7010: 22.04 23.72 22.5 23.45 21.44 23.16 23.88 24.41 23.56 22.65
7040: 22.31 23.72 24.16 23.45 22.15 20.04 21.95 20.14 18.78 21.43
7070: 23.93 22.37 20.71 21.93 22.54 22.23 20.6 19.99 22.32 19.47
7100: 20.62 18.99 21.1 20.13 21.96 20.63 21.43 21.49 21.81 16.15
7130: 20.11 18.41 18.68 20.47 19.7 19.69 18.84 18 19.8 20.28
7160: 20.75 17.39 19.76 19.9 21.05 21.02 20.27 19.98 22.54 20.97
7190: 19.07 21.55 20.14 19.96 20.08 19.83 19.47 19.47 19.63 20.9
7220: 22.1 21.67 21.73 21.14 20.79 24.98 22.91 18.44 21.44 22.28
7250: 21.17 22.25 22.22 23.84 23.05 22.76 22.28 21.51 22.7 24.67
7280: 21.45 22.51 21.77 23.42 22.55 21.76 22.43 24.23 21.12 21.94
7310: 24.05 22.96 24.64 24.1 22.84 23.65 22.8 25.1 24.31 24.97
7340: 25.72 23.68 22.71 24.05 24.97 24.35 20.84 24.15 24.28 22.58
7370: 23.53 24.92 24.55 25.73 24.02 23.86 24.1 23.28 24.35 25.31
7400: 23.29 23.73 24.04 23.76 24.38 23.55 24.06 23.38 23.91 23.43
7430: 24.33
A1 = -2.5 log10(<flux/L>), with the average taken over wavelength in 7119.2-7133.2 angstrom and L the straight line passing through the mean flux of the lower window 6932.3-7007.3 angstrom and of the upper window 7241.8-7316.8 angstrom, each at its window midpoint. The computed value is 0.117 mag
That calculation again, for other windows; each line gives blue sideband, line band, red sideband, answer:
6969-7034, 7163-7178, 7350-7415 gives 0.14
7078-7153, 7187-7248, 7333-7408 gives 0.05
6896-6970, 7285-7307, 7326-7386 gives 0.05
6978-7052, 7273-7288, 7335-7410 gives 0.05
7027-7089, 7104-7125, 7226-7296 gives 0.05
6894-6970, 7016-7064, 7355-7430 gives -0.06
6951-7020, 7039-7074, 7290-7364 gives 0.00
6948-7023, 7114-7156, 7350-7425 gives 0.15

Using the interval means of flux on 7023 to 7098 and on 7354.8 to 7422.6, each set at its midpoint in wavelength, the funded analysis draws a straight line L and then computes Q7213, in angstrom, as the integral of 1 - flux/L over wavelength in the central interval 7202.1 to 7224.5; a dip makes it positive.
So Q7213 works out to 2.46 angstrom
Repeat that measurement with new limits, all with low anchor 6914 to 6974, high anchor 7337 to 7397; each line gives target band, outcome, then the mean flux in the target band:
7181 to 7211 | 3.20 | 20.3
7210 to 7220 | 1.12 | 20.3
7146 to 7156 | 1.53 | 19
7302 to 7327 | 0.50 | 23.2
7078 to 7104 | 1.17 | 21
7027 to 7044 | -1.45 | 23.4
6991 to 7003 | 0.03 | 21.2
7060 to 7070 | 0.50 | 20.7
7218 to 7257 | 2.22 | 21.8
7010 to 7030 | -1.43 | 23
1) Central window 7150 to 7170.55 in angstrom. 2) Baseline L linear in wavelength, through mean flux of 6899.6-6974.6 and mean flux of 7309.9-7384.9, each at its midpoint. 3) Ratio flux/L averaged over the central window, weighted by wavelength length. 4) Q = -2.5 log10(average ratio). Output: 0.16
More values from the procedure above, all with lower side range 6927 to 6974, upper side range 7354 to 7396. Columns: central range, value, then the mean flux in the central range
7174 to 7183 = 0.11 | 20.5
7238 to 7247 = 0.11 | 20.8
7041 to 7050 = -0.09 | 23.7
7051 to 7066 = 0.07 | 20.6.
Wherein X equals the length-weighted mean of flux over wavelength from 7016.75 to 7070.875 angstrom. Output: 22.5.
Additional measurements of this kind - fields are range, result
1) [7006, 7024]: 22.5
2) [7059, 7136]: 20.7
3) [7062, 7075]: 21.5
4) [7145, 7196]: 20.1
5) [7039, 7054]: 23.1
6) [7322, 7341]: 24.3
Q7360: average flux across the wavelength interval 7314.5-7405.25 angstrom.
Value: 24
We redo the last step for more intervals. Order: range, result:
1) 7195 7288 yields 21.6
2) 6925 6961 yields 20.9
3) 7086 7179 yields 20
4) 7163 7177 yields 20.1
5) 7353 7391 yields 23.9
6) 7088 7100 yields 20.6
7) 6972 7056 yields 22.3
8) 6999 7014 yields 22.2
